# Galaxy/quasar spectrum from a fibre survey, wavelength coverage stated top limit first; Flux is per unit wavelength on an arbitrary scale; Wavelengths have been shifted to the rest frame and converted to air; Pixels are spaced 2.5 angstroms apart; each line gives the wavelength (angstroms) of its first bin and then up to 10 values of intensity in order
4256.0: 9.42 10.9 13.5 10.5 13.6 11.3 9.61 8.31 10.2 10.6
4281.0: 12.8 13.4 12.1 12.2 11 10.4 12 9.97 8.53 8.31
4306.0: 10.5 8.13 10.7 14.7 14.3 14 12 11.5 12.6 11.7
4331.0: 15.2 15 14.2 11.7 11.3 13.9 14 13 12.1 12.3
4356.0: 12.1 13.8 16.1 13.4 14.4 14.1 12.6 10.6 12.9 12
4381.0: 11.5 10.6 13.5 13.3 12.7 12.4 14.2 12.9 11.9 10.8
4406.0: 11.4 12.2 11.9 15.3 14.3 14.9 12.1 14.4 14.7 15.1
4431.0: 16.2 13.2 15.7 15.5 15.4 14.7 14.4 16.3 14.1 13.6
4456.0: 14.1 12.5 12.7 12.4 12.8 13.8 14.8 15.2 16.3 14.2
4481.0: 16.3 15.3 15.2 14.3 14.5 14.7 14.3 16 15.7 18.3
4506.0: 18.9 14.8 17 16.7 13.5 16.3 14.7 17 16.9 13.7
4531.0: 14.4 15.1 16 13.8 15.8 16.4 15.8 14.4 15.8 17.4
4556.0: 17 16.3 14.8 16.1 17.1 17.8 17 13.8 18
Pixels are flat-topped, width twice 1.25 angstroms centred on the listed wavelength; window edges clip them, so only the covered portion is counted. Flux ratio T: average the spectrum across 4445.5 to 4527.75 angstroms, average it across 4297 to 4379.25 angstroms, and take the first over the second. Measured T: 1.2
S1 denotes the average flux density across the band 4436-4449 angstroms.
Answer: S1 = 15.2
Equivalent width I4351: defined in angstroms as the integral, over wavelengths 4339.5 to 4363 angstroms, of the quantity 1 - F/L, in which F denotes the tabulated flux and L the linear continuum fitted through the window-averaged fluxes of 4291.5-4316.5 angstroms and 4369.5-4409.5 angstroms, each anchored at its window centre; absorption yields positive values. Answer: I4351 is -3.3 angstroms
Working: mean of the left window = 10.7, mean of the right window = 12.2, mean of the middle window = 13.2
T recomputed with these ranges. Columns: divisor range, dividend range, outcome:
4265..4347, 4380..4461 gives 1.15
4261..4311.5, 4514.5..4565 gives 1.45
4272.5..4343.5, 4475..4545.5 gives 1.33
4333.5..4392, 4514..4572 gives 1.22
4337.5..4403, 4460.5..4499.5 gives 1.14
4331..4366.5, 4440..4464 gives 1.05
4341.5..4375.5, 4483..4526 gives 1.19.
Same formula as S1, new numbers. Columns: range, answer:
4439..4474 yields 14.1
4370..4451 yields 13.4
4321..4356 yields 12.9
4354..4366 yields 13.8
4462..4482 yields 14.4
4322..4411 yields 12.8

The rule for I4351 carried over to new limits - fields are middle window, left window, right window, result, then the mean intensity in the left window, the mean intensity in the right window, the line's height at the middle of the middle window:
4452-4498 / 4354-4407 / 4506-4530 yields 1.6 angstroms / 12.7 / 15.8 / 14.8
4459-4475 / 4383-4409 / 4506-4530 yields 0.9 angstroms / 12.4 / 15.8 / 14.4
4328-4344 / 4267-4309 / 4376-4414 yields -2.7 angstroms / 10.6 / 12.4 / 11.4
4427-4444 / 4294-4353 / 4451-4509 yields -1.3 angstroms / 12.1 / 14.8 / 14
